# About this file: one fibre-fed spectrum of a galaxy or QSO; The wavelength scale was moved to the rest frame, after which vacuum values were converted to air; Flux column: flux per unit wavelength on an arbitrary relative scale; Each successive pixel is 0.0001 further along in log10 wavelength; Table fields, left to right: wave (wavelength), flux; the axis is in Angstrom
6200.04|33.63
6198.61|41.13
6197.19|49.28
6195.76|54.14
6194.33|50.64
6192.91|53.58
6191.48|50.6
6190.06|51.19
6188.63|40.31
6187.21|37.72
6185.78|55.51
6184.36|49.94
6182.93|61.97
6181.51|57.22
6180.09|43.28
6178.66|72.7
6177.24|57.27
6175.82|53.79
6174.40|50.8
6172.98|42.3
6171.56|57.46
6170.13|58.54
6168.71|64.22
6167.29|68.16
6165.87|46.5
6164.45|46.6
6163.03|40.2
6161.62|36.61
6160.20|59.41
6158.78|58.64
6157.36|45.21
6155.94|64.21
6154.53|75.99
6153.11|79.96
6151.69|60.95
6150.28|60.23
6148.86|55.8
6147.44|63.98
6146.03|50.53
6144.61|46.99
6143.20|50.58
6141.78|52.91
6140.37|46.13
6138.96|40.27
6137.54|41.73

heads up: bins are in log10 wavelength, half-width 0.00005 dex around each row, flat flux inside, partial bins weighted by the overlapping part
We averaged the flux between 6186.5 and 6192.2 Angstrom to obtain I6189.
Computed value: 45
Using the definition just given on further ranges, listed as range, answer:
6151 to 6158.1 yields 65.2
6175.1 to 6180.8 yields 56.8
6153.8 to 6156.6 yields 70.4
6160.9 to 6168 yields 47.7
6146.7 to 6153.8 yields 64.1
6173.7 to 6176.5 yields 52.3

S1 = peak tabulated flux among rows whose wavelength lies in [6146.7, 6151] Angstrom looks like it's 63.98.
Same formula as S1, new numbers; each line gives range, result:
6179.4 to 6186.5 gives 61.97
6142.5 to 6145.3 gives 50.58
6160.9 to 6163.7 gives 40.2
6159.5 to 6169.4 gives 68.16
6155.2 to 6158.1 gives 64.21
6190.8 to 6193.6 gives 53.58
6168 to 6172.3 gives 64.22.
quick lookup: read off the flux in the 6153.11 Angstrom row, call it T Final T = 79.96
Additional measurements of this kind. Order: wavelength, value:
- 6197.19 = 49.28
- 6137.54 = 41.73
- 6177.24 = 57.27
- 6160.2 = 59.41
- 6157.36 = 45.21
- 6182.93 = 61.97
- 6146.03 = 50.53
